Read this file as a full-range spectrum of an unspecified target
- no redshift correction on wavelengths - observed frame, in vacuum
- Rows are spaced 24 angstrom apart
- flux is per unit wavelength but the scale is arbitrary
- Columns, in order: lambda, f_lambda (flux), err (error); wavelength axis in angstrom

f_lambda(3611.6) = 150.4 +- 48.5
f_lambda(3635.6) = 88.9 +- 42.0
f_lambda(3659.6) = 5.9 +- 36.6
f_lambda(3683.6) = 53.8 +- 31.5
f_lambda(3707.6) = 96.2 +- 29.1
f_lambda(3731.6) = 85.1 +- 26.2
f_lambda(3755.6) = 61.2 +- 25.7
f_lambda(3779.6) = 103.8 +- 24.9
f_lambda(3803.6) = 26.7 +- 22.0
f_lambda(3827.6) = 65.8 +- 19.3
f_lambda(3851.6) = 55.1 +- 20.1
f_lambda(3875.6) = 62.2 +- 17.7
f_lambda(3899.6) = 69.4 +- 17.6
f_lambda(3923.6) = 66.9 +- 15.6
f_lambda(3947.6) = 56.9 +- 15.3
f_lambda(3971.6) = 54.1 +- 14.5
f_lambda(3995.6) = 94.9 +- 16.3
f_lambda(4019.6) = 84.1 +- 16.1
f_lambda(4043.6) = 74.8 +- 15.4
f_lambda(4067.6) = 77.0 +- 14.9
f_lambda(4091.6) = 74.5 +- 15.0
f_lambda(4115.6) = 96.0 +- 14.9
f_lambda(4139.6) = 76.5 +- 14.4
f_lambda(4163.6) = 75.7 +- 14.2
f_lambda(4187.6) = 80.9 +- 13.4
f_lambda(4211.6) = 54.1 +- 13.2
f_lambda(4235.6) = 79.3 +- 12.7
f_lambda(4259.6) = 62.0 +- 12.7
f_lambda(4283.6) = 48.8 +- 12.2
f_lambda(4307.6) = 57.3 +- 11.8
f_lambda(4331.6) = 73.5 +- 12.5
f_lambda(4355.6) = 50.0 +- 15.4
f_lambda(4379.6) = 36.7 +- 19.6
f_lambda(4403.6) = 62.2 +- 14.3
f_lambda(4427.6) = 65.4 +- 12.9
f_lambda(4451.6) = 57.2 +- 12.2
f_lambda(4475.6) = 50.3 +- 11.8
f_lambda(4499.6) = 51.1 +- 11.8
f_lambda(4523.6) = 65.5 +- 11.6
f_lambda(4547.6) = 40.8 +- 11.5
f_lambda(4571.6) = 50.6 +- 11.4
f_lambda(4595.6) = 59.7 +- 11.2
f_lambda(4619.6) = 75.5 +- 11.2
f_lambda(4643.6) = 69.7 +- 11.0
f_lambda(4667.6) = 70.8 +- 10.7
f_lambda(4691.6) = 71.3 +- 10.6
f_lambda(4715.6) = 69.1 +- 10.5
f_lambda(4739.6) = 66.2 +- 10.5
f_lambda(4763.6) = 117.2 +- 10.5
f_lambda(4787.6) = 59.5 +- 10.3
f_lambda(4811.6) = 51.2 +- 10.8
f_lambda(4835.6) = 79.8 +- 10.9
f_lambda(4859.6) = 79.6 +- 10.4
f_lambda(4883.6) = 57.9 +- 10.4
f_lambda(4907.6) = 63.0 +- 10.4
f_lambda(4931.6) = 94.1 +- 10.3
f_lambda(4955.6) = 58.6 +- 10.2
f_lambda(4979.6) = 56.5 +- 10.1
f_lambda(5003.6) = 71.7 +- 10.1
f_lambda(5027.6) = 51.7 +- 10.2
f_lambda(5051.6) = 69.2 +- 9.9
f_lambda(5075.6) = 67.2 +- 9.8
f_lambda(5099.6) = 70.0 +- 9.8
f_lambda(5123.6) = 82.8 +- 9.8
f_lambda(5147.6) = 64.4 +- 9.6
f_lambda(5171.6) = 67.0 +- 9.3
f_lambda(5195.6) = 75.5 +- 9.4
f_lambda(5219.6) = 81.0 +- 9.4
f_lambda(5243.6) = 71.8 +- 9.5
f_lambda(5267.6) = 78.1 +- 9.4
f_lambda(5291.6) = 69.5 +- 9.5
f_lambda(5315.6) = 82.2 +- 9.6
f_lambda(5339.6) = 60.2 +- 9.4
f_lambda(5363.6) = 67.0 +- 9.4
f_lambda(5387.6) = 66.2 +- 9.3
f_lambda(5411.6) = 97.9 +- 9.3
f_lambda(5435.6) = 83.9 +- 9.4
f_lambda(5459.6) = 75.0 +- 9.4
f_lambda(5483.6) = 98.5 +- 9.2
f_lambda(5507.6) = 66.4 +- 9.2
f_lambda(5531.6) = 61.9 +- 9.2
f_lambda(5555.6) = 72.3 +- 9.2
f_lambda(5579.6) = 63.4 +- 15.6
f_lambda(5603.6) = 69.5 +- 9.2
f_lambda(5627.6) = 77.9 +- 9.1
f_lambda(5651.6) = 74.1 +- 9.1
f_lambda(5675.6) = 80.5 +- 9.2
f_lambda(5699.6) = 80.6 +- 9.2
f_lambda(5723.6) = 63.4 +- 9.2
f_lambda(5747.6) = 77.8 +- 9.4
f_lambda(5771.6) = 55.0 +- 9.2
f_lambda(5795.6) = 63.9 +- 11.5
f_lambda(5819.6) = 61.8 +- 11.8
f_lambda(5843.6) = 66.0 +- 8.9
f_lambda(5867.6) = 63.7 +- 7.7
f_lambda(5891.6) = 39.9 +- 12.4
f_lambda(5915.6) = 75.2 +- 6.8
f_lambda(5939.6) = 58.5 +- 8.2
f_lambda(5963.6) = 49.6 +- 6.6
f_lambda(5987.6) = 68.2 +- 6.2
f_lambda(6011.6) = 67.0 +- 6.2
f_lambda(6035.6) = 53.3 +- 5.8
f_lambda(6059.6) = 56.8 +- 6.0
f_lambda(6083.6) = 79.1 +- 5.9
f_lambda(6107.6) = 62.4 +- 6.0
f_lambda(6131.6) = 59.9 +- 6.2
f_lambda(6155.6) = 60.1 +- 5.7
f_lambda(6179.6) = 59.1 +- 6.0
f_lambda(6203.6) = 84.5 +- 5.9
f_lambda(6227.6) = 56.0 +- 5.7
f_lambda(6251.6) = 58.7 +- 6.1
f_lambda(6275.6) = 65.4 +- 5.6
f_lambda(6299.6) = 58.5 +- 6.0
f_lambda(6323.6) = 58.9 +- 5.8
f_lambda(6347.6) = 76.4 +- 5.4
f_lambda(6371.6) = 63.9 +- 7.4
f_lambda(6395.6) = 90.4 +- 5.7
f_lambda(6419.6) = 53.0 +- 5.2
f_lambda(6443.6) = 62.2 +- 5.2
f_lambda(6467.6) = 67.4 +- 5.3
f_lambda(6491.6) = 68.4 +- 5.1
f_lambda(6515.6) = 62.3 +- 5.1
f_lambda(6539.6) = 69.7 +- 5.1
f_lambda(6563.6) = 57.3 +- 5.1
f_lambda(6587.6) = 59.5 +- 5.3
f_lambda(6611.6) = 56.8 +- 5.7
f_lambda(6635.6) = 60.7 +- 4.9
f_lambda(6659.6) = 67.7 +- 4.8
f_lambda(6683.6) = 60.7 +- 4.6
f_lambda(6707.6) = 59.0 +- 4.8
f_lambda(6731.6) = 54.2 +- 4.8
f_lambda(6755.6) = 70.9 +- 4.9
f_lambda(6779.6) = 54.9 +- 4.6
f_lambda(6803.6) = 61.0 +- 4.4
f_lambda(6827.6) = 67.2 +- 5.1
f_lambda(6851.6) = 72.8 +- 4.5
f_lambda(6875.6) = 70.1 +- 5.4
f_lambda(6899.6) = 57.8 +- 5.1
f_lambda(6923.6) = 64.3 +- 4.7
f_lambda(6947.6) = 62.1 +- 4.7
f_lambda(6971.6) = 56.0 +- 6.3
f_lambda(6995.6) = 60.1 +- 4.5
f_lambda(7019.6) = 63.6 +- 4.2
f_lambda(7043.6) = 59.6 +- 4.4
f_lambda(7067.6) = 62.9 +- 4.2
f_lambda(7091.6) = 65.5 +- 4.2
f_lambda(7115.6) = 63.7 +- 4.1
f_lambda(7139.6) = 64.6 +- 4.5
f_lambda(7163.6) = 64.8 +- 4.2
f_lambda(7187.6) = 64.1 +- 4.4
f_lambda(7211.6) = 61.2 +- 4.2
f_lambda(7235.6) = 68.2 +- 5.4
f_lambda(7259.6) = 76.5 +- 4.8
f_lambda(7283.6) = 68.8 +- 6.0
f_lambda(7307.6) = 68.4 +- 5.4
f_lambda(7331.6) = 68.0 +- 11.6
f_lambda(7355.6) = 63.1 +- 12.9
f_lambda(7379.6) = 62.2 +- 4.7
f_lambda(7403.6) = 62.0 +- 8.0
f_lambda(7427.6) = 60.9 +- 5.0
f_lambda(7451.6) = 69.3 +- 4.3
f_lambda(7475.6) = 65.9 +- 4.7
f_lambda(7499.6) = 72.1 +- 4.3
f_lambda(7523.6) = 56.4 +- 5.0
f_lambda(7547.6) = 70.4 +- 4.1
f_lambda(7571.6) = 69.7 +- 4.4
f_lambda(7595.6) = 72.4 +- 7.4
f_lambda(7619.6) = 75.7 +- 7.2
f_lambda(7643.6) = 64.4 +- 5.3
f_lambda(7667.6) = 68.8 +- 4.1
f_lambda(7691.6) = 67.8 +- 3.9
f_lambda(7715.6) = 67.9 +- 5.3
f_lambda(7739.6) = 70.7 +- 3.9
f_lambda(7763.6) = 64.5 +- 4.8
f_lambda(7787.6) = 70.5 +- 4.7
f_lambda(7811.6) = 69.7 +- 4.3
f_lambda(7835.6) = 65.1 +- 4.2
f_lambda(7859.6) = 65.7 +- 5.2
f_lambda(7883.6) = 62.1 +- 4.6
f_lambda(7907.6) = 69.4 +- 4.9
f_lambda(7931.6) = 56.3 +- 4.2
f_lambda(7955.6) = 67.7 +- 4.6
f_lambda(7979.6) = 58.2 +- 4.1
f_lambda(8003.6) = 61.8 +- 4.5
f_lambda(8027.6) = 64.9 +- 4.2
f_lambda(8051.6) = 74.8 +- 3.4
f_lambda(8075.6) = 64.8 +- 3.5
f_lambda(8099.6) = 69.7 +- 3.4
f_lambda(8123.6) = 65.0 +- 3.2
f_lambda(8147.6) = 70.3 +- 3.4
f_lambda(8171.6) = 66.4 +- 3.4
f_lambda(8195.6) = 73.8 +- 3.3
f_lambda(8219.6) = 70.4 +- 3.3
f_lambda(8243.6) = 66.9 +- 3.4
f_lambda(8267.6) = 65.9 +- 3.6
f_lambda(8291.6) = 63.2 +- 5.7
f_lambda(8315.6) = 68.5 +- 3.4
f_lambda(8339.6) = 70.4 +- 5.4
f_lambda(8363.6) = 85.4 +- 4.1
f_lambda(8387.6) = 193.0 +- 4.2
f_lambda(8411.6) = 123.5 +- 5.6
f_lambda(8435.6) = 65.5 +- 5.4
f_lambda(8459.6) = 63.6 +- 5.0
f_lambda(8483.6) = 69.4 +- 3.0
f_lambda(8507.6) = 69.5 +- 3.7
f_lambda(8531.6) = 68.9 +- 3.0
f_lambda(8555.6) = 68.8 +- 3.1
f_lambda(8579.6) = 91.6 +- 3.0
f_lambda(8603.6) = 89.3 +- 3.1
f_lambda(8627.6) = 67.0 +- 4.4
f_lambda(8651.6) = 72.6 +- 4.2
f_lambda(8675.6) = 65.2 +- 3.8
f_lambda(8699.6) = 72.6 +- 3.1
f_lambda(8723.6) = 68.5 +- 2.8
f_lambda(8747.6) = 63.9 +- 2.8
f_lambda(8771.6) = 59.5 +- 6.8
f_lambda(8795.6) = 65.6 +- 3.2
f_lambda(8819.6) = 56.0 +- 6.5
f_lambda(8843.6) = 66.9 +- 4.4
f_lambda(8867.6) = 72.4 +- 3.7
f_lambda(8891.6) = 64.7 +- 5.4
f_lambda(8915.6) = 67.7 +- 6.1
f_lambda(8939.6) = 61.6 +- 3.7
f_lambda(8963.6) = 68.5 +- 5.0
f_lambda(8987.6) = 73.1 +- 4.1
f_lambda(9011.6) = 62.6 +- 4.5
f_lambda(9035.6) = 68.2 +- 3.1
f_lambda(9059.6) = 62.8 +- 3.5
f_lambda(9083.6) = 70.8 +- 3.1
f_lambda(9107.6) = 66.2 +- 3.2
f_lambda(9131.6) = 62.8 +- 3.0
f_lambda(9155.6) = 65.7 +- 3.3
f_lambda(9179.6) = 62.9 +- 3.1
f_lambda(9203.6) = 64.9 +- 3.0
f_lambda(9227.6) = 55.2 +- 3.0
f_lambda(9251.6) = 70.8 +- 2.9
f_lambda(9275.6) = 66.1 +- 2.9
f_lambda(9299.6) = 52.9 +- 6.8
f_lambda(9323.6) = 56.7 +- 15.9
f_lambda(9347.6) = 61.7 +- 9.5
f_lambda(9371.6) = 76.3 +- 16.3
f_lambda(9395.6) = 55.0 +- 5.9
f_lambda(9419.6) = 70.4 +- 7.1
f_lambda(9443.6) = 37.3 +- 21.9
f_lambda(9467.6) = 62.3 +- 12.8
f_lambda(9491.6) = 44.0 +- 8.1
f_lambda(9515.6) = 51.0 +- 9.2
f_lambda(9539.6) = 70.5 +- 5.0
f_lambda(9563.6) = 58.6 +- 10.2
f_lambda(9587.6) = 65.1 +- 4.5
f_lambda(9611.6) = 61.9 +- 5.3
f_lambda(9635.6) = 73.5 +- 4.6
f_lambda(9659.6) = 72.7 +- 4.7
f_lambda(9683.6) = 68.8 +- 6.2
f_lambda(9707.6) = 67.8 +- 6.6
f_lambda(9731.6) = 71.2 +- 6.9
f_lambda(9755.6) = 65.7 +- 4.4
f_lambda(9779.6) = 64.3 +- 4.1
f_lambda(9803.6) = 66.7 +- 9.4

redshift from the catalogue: 0.278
